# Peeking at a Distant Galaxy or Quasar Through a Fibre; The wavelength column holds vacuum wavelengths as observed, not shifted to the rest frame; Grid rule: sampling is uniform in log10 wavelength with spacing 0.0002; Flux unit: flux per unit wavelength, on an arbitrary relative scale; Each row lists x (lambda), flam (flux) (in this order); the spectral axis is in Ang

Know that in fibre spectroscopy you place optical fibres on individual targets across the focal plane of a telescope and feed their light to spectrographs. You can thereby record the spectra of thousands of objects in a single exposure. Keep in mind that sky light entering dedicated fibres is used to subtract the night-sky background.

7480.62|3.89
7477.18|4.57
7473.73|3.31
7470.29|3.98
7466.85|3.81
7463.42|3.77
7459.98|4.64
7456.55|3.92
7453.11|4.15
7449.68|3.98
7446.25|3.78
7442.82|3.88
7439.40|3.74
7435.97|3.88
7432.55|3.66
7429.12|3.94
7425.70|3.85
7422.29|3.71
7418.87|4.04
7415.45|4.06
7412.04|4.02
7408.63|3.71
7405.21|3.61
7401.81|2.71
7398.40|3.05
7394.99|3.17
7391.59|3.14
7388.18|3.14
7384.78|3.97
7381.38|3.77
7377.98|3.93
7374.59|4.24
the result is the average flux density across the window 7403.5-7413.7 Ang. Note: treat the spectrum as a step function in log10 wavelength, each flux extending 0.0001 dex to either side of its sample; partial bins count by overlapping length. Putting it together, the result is 3.78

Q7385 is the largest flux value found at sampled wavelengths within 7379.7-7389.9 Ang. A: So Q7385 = 3.97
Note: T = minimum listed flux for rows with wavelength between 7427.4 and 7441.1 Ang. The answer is 3.66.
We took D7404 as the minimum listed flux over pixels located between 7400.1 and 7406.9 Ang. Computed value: 2.71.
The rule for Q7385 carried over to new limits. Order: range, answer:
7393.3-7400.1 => 3.17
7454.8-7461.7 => 4.64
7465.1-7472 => 3.98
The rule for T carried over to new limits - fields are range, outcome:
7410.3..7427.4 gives 3.71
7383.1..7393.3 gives 3.14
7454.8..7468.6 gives 3.77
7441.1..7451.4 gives 3.78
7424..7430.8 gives 3.85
